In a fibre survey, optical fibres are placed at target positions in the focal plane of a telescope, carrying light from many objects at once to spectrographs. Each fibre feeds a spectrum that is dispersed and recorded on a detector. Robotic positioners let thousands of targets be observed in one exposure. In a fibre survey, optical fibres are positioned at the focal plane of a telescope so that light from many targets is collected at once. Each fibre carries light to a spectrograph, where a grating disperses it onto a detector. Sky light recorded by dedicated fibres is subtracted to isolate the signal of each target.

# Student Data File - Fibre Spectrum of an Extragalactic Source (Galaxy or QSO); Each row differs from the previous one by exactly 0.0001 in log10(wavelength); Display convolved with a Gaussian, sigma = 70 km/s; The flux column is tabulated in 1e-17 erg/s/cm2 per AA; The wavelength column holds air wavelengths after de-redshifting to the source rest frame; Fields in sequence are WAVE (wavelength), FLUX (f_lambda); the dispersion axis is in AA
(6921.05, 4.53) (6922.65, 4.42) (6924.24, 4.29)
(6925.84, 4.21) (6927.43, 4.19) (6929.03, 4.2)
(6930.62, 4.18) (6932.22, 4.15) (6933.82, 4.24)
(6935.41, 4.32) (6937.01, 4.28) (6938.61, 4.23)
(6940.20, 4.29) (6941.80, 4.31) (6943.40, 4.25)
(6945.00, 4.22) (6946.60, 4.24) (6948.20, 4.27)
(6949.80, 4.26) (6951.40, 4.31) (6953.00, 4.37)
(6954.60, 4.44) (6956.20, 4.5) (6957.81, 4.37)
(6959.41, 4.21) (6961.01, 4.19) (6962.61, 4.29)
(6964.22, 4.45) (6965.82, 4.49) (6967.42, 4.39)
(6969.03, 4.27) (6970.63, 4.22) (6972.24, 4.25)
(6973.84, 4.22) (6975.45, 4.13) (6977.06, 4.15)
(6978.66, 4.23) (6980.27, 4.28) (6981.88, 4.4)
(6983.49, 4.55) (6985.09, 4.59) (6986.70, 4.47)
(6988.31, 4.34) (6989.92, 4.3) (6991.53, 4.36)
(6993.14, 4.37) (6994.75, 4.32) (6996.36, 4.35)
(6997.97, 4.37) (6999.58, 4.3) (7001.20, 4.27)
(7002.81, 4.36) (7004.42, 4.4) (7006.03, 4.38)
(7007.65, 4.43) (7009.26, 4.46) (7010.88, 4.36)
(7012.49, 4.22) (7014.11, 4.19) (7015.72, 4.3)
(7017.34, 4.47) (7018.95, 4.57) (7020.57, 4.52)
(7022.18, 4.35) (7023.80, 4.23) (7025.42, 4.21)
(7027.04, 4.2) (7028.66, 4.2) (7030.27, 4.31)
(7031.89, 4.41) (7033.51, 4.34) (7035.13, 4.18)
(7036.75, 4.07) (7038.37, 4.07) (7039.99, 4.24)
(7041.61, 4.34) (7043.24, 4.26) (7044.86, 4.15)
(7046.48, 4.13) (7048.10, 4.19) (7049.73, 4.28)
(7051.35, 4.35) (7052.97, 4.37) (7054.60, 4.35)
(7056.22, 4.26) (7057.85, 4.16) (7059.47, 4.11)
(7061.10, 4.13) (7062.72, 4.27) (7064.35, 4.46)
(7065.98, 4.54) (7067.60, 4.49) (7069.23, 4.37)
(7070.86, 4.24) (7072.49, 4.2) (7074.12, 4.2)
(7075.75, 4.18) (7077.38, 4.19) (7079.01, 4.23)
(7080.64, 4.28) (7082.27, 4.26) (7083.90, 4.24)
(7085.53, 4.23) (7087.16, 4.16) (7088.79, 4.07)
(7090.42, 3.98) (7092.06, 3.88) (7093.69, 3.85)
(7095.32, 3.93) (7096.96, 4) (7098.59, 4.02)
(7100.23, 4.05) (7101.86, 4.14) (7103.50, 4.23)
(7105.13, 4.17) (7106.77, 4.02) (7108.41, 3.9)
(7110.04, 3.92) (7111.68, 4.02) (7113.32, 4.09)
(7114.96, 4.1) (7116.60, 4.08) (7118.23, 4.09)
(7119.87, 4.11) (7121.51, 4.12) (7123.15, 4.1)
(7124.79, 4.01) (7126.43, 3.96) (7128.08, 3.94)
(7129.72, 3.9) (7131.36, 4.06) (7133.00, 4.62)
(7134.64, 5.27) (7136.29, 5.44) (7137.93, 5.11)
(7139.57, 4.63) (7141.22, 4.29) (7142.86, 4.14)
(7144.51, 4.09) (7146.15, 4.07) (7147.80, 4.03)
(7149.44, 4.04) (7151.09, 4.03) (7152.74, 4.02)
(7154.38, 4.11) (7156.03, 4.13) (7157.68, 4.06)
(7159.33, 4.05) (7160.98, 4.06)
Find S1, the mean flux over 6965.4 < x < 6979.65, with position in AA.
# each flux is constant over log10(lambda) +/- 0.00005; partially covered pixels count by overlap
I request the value 4.26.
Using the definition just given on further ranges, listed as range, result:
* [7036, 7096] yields 4.21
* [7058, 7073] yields 4.31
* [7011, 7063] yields 4.27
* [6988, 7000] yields 4.34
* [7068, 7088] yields 4.24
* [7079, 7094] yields 4.12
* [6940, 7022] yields 4.34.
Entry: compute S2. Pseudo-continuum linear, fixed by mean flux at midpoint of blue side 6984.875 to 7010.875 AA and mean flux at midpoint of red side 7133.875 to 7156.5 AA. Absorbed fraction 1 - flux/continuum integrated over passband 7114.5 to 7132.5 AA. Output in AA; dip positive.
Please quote 1.37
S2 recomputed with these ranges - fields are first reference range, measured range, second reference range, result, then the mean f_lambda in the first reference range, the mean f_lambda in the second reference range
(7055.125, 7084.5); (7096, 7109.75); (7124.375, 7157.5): 0.7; 4.27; 4.29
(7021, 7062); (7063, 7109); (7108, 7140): 1.0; 4.24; 4.28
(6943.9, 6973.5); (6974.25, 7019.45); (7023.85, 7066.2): -0.7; 4.32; 4.25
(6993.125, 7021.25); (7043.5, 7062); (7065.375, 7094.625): 0.1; 4.37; 4.2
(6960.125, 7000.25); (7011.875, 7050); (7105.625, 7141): 0.3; 4.33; 4.26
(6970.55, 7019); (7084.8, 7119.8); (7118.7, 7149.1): 2.3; 4.34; 4.32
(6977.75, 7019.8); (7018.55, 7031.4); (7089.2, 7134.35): -0.1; 4.37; 4.06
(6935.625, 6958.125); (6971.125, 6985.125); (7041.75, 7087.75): 0.0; 4.31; 4.26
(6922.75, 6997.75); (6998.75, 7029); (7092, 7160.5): -0.6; 4.31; 4.17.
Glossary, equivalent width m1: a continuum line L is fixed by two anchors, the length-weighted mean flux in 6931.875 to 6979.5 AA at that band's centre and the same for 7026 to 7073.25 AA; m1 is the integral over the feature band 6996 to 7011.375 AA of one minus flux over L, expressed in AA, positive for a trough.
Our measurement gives -0.3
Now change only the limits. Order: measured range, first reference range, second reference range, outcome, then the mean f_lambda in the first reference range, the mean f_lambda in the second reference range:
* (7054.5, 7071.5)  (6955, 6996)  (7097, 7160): -0.2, 4.33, 4.19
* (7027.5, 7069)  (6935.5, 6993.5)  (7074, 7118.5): -0.9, 4.32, 4.09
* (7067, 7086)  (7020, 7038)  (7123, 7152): 0.2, 4.27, 4.32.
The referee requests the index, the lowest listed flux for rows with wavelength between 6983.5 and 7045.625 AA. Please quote 4.07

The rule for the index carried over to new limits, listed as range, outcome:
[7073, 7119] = 3.85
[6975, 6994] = 4.13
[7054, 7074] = 4.11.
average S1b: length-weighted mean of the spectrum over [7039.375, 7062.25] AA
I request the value 4.24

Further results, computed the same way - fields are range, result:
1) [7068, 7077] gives 4.24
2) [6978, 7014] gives 4.36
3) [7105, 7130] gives 4.03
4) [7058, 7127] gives 4.13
